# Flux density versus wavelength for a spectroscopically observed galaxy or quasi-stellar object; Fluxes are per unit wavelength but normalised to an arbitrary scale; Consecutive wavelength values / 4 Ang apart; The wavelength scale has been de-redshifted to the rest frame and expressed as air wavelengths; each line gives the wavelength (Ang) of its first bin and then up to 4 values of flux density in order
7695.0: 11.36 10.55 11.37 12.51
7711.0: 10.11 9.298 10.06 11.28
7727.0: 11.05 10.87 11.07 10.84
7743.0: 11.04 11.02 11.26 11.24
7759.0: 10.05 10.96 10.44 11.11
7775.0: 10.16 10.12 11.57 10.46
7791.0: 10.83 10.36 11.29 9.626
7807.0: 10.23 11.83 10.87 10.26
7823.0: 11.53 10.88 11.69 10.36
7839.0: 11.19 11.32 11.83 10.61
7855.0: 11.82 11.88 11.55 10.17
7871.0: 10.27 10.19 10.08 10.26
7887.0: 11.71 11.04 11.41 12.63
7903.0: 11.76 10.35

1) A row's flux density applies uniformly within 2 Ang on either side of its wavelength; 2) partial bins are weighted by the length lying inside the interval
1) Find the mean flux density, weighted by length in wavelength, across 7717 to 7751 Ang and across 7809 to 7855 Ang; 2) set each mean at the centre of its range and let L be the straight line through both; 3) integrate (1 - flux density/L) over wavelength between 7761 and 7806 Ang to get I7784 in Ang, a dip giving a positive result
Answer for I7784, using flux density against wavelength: 1.7 Ang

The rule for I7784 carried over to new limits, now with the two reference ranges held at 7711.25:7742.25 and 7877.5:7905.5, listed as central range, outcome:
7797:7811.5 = 0.4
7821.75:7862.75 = -0.9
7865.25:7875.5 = 0.9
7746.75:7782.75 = 0.1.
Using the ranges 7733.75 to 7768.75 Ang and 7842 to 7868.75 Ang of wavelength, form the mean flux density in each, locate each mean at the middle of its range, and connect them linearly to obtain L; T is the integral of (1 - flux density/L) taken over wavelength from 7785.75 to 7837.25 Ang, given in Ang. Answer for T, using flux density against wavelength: 1.6 Ang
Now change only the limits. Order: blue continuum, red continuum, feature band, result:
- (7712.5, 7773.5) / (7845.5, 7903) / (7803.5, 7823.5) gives 0.3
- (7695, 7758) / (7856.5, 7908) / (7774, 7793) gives 0.5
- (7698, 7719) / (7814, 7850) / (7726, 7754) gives -0.6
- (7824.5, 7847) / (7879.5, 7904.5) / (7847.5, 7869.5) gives 0.0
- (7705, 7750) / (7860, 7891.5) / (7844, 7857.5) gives -0.9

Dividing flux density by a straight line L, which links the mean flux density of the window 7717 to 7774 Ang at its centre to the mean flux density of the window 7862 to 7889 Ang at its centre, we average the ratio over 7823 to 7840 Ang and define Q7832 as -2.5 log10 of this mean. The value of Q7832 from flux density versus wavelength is -0.04 mag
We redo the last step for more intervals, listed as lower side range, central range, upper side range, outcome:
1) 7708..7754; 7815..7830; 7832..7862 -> 0.02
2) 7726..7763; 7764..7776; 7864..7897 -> 0.03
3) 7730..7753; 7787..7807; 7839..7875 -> 0.06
